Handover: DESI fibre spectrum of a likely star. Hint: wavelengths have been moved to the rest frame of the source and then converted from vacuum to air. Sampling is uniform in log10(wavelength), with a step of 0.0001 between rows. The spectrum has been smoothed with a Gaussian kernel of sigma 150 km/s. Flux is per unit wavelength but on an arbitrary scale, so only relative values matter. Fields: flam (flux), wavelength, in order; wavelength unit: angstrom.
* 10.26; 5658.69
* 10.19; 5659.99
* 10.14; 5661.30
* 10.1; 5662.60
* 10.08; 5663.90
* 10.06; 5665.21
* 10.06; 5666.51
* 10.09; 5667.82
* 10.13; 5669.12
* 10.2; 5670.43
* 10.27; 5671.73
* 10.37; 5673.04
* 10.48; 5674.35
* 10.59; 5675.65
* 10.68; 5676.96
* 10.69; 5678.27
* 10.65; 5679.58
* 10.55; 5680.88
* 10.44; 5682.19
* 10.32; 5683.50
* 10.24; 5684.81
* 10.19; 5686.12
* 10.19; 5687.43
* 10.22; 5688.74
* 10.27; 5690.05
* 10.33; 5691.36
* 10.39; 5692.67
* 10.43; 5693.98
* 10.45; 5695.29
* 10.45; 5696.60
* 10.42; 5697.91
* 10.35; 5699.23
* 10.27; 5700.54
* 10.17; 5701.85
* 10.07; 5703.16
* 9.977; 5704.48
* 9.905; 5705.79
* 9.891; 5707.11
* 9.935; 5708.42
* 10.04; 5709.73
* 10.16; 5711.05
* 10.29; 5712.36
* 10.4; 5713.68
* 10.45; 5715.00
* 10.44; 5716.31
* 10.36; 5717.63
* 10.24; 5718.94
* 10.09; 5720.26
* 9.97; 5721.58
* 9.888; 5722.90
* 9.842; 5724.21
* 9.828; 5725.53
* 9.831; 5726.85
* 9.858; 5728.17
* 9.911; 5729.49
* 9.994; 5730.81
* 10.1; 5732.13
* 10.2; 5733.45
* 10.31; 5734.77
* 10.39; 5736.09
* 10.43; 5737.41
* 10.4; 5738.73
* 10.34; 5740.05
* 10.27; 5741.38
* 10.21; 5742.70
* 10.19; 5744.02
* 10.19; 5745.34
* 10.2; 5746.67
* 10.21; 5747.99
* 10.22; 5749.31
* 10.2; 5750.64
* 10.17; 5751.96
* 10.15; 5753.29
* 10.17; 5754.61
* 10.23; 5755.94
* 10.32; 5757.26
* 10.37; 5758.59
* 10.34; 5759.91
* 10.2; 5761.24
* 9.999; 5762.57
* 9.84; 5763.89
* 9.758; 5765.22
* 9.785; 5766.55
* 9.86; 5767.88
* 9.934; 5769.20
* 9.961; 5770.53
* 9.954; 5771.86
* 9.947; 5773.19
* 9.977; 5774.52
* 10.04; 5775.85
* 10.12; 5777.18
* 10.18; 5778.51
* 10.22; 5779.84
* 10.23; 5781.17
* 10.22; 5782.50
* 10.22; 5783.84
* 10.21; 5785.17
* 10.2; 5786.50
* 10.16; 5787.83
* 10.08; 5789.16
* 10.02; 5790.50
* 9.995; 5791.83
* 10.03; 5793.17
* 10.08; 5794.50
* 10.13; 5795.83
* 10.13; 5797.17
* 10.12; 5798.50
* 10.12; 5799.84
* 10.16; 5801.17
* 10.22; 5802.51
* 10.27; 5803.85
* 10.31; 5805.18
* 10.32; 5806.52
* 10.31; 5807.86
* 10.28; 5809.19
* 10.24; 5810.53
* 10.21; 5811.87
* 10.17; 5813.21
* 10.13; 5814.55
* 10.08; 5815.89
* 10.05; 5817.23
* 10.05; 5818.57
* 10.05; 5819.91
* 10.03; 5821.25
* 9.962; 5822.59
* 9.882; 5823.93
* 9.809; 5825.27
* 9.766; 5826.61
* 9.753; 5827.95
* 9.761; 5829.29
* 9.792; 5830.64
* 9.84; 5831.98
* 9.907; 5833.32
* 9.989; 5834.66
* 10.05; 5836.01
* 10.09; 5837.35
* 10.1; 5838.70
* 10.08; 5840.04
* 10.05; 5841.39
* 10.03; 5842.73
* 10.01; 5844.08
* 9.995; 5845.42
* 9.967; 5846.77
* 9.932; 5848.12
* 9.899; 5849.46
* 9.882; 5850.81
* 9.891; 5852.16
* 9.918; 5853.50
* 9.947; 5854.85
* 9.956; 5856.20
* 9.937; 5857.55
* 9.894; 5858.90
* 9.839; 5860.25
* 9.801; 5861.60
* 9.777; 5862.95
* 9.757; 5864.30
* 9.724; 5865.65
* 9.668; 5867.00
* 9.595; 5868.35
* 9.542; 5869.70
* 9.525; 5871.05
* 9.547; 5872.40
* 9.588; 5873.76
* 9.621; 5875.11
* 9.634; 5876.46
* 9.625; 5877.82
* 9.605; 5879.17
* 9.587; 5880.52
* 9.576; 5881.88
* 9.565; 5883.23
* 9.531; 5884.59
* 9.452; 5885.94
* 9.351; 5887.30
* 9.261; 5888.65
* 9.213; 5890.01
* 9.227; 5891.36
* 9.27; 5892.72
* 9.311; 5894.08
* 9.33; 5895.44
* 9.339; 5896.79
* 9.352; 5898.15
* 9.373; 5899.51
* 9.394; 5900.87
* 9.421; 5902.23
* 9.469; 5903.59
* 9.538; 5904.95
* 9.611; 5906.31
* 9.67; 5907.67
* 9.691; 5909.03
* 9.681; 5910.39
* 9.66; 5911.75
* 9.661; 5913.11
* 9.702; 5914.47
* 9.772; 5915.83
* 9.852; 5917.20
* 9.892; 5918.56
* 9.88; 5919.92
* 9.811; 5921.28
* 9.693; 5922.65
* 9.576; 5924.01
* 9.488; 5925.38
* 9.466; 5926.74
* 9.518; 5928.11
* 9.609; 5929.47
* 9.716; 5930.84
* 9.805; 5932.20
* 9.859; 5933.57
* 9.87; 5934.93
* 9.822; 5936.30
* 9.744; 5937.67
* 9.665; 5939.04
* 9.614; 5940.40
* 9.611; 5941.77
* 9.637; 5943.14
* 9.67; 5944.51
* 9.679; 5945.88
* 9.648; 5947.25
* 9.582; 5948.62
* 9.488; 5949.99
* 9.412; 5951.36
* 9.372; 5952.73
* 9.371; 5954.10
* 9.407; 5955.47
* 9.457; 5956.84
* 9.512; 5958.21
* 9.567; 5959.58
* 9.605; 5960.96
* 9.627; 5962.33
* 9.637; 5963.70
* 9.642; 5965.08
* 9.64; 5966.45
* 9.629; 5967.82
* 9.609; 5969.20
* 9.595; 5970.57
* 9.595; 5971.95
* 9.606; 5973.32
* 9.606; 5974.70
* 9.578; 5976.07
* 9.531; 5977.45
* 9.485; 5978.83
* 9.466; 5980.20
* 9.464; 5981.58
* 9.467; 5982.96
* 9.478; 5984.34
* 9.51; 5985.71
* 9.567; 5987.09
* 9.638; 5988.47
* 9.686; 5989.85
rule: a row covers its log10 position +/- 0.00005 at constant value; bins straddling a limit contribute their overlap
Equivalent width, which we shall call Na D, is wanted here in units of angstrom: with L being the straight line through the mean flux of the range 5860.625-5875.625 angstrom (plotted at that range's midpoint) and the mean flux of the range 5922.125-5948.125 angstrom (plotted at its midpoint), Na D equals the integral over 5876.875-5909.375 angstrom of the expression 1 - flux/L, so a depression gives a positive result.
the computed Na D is 0.7 angstrom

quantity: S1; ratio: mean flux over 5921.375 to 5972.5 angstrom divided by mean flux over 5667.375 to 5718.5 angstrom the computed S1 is 0.93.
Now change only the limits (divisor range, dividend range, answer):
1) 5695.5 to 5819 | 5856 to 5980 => 0.95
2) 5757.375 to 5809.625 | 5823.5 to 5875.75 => 0.97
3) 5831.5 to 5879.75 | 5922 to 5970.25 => 0.98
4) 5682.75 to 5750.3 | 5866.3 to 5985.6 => 0.94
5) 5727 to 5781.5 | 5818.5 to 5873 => 0.98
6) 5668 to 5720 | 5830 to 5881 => 0.95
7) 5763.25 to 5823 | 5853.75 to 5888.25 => 0.96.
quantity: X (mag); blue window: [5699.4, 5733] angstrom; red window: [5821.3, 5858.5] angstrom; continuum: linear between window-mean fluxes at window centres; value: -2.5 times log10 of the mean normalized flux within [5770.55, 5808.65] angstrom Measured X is -0.02 mag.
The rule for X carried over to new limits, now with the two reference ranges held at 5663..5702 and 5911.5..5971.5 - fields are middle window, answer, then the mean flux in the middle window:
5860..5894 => 0.030 mag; 9.55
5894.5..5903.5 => 0.043 mag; 9.37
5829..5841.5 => -0.004 mag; 9.96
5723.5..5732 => 0.035 mag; 9.89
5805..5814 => -0.028 mag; 10.3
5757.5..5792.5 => 0.001 mag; 10.1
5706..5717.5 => 0.007 mag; 10.2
